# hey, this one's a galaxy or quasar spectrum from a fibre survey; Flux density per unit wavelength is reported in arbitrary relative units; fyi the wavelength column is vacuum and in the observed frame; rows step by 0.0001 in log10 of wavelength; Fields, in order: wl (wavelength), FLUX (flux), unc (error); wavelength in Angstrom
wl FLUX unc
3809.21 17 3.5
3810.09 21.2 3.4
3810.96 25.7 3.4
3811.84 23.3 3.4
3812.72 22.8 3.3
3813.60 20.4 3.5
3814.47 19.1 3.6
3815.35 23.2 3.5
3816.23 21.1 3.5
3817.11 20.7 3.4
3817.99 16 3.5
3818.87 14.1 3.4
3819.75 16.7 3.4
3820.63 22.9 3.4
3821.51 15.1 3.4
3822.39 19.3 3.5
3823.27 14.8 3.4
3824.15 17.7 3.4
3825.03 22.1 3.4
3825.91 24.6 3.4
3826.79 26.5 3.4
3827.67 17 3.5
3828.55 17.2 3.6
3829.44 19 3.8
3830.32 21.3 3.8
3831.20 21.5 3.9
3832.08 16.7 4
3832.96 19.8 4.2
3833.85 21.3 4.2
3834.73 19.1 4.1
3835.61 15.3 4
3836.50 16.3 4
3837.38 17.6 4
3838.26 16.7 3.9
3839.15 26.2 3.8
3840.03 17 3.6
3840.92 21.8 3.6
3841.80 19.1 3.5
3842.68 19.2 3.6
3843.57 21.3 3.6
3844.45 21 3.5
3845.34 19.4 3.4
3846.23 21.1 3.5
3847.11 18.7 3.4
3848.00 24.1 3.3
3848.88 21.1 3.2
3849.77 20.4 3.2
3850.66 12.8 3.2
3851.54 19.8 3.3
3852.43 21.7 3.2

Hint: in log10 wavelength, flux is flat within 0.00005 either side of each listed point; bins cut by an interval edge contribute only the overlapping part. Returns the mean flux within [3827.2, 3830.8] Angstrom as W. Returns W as 18.7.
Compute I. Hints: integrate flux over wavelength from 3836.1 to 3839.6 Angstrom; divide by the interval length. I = 19.3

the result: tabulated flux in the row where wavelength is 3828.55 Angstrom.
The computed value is 17.2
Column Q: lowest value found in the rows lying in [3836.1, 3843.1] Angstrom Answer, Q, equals 16.3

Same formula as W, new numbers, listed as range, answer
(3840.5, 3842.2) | 20.5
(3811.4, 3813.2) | 22.9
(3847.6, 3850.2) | 21.9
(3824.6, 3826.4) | 23.5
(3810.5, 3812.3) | 24.5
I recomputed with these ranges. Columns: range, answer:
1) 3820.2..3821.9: 19.1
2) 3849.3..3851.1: 16.6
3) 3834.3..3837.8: 17.1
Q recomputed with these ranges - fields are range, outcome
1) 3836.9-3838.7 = 16.7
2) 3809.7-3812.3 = 21.2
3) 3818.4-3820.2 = 14.1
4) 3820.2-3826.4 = 14.8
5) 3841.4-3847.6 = 18.7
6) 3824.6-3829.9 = 17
